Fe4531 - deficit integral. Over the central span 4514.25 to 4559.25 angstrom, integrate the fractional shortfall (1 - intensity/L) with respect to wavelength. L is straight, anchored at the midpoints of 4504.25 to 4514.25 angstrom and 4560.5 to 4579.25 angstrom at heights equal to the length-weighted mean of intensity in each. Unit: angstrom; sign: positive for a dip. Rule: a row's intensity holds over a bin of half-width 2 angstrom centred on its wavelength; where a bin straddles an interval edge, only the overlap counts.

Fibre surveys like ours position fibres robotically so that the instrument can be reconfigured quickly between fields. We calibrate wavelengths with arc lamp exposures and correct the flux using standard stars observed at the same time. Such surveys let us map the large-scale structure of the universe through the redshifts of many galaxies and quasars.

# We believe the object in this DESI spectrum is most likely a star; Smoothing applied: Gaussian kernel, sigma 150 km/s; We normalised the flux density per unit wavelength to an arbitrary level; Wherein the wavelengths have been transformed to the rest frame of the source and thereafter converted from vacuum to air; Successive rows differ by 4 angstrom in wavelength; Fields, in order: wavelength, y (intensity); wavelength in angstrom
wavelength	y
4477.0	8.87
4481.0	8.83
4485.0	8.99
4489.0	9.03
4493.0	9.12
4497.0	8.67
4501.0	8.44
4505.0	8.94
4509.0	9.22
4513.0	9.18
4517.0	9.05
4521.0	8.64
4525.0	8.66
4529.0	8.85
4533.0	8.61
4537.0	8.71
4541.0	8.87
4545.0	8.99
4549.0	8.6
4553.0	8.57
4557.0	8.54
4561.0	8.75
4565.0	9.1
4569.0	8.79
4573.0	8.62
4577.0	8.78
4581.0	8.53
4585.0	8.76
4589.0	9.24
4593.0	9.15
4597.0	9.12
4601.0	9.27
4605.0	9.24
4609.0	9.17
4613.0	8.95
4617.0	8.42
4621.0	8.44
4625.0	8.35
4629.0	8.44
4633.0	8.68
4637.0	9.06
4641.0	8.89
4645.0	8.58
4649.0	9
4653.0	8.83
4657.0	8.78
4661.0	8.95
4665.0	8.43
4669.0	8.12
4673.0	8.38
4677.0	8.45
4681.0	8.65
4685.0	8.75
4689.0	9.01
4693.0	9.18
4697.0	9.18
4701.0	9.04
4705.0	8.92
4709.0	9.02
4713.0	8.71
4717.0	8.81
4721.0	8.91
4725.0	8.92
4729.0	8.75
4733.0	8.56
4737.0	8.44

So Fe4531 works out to 1.2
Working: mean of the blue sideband 9.13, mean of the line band 8.74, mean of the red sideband 8.81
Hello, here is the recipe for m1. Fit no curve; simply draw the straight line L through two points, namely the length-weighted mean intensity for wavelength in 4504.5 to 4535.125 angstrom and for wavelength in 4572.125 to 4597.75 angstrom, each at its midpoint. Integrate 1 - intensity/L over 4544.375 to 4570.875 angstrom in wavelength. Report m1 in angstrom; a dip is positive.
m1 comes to 0.41 angstrom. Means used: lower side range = 8.89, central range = 8.75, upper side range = 8.89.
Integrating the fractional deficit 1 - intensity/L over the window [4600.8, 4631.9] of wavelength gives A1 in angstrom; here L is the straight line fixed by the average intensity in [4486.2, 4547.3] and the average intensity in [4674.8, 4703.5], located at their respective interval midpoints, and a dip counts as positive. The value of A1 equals 0.44 angstrom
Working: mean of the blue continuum 8.87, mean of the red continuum 8.89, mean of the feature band 8.75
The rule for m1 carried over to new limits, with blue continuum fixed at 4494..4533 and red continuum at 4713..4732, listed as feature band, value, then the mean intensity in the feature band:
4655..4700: 0.5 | 8.72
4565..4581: 0.2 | 8.75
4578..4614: -0.9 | 9.04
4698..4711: -0.3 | 9.01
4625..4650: 0.3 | 8.73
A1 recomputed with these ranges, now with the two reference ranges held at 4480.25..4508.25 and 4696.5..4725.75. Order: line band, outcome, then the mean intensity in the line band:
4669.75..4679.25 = 0.6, 8.38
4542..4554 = 0.2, 8.74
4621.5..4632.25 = 0.6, 8.43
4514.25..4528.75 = 0.1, 8.81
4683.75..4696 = -0.1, 9.01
